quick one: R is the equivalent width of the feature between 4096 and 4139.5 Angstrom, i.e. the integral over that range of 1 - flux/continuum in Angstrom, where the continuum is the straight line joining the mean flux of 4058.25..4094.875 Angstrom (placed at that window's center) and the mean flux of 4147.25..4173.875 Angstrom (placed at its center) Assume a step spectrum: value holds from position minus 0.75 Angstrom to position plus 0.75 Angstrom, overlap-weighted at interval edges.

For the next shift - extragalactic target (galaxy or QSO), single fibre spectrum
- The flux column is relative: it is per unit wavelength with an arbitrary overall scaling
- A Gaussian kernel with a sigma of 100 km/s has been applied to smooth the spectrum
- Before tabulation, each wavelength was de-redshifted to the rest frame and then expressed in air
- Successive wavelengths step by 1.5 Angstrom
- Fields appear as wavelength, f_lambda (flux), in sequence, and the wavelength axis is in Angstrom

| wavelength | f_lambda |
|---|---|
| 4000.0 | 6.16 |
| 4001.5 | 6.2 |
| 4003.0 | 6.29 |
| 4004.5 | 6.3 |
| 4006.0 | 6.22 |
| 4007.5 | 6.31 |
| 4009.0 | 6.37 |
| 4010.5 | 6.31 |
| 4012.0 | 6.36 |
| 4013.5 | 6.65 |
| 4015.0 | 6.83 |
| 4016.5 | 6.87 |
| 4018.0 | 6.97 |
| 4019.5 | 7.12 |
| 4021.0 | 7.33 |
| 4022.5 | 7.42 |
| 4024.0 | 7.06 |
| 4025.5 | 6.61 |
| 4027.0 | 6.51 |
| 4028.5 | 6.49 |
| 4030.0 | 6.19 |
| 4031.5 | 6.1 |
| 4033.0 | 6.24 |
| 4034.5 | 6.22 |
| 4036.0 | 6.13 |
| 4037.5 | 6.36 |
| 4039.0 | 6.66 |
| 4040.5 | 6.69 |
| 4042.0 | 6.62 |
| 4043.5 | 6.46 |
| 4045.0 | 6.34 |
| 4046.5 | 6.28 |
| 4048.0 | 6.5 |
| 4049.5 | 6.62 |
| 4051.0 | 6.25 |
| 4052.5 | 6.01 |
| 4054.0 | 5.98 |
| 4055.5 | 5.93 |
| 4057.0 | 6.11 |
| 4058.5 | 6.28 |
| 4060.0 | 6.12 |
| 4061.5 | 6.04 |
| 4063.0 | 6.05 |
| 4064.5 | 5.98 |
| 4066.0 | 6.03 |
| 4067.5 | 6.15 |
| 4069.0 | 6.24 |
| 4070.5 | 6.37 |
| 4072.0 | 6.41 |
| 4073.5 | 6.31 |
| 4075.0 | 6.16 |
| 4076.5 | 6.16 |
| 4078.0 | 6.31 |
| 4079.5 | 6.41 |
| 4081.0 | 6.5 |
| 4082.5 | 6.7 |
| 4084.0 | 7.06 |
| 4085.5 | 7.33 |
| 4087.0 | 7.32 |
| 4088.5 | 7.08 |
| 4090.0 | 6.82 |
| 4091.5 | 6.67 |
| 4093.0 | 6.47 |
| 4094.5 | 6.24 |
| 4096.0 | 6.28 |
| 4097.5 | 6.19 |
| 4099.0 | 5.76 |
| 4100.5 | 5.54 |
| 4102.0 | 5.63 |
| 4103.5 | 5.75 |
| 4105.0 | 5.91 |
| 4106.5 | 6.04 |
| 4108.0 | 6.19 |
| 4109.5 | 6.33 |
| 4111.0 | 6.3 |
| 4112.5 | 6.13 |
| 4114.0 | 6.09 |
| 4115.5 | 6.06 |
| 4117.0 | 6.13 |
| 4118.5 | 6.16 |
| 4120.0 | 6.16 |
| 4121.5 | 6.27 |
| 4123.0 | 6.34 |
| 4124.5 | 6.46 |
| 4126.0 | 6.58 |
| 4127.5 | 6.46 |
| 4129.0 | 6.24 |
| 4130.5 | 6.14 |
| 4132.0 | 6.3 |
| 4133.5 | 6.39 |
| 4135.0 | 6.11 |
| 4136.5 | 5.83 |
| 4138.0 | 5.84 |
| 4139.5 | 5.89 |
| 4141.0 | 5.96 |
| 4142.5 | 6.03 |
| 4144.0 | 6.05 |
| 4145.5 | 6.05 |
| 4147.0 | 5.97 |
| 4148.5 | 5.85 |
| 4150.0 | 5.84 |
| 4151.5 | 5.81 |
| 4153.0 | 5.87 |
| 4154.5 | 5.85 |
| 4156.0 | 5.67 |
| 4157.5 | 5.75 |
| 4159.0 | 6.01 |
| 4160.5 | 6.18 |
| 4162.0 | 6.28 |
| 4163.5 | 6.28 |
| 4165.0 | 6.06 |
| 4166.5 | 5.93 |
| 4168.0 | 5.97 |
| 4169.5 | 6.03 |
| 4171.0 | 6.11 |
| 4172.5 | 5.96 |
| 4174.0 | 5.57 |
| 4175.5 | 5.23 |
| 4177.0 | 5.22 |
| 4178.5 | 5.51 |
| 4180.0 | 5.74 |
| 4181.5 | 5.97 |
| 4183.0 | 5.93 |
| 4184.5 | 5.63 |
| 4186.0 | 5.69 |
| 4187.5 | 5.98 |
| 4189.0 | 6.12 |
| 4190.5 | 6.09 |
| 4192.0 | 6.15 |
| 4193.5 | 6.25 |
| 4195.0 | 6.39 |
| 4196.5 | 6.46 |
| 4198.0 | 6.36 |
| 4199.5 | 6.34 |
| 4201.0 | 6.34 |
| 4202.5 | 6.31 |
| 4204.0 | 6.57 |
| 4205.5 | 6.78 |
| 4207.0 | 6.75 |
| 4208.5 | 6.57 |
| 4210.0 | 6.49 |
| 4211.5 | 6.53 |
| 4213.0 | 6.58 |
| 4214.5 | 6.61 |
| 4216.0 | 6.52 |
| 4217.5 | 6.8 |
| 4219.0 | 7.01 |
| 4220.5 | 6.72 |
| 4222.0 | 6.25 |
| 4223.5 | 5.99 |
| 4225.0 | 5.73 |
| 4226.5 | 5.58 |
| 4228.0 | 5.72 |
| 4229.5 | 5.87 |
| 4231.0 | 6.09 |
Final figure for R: 0.6 Angstrom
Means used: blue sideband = 6.45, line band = 6.12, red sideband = 5.96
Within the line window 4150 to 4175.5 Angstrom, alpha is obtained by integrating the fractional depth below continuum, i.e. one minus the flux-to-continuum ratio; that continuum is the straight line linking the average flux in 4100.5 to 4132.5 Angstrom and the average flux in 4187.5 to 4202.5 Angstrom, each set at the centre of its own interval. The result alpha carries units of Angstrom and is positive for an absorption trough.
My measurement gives 1.2 Angstrom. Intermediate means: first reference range 6.16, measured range 5.93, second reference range 6.26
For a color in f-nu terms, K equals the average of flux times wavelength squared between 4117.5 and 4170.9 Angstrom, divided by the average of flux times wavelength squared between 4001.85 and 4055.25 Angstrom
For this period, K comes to 1.0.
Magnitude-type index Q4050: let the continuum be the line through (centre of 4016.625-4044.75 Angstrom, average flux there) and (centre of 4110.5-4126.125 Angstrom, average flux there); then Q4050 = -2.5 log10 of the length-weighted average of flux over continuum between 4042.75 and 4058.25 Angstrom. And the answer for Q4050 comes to 0.048 mag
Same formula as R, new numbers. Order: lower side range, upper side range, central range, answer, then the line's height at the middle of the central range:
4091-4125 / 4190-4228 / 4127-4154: 0.80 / 6.21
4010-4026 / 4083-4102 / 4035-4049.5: 0.67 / 6.76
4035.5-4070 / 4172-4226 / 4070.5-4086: -0.67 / 6.24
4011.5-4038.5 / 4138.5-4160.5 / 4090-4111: 0.29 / 6.2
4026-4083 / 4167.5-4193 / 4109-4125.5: -0.47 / 6.05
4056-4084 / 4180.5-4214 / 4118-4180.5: 2.74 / 6.27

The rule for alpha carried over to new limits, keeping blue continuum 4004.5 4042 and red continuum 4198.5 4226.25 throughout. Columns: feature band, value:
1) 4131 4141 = 0.71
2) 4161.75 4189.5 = 2.79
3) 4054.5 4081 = 1.49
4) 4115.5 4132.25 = 0.62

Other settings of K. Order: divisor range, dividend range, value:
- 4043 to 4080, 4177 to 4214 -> 1.07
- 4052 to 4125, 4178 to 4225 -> 1.06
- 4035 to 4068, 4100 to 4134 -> 1.02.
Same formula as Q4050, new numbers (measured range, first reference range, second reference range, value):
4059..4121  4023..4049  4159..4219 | 0.01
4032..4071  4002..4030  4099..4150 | 0.04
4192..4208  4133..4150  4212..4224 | 0.00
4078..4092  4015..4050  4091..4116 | -0.10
